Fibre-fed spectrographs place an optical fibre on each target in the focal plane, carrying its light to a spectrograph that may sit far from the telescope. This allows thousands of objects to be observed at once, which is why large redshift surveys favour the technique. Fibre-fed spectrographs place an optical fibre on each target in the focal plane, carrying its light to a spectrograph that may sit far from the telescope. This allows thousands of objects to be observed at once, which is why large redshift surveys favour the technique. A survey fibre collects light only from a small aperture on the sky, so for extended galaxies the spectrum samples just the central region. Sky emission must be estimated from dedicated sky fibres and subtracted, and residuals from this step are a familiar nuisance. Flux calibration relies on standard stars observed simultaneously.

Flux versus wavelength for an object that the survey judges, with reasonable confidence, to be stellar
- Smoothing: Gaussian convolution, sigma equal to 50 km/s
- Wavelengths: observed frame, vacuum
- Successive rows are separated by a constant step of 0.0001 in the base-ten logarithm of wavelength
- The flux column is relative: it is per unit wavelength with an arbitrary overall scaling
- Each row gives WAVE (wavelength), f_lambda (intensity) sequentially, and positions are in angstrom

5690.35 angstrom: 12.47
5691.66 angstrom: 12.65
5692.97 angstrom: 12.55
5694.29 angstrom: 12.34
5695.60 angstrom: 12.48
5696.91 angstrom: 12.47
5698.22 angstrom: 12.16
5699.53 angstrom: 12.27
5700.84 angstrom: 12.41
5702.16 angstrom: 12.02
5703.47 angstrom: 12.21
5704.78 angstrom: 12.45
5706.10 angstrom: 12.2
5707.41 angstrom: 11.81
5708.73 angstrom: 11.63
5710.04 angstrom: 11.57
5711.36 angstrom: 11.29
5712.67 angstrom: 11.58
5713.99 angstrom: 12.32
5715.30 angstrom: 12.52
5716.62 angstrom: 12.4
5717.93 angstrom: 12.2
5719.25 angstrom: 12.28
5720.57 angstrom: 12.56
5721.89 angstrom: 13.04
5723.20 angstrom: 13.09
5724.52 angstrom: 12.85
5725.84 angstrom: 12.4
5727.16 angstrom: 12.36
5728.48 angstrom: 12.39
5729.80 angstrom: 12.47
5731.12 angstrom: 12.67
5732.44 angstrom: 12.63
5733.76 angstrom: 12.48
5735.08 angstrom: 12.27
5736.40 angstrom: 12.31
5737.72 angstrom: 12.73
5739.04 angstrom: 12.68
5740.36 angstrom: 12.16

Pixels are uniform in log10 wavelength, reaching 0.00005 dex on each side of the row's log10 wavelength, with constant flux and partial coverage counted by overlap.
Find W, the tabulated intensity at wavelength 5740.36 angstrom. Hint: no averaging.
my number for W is 12.16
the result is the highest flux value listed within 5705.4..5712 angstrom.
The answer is 12.2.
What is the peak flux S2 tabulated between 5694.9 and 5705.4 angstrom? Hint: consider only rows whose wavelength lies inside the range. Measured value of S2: 12.48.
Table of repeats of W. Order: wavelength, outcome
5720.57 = 12.56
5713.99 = 12.32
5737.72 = 12.73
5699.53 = 12.27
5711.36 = 11.29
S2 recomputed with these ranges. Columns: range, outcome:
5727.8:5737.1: 12.67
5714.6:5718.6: 12.52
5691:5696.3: 12.65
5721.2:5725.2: 13.09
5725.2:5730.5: 12.47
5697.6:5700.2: 12.27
